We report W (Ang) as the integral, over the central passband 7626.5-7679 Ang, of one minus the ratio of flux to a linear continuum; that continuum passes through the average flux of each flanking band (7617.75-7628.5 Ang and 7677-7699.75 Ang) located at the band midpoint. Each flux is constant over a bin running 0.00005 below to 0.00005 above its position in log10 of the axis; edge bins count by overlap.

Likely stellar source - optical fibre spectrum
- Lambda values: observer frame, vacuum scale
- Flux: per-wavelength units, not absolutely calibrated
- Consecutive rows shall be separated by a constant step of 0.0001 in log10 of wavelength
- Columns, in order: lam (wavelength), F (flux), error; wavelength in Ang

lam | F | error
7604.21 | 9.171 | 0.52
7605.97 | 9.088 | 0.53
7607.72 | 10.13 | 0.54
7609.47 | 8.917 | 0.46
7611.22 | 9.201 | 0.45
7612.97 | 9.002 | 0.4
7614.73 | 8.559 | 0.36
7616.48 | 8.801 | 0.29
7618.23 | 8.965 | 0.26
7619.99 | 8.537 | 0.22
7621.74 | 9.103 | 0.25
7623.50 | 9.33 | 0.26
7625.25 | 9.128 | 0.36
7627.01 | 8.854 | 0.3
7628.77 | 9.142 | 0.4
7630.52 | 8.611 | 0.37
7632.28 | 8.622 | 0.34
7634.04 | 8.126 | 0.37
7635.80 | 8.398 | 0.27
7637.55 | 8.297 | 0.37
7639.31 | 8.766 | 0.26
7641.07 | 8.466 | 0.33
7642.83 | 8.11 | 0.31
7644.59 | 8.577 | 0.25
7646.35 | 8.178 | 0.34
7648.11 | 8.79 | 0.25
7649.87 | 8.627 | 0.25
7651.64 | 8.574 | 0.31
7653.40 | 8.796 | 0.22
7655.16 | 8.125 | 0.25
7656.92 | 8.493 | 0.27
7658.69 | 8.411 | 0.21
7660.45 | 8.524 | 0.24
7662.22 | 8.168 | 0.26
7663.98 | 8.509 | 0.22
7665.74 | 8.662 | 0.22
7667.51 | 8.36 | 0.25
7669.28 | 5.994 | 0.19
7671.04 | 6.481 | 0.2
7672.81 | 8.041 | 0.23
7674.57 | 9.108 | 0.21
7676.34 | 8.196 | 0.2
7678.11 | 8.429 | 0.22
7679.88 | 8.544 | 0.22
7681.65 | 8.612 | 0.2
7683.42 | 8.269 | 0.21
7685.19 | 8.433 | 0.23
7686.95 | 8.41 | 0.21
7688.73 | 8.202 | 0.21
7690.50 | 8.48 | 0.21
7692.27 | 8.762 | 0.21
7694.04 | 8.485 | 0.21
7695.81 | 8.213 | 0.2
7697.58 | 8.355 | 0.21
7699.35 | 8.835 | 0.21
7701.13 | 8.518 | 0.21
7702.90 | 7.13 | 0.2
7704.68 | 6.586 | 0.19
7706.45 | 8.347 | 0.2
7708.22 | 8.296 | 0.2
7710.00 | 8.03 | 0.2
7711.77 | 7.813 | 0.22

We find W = 2.4 Ang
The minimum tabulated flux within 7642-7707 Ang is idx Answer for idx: 5.994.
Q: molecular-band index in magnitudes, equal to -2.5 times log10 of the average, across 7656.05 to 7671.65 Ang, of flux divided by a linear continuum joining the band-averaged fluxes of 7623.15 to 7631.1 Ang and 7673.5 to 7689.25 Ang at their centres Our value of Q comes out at 0.09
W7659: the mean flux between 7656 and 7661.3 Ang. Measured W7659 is 8.47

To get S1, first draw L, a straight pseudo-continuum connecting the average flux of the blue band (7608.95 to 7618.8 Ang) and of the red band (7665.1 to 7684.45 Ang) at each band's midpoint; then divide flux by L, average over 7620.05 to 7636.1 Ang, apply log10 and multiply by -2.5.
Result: -0.01 mag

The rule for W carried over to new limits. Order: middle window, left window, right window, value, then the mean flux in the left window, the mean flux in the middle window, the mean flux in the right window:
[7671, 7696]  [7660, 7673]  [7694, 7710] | -1.41 Ang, 7.81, 8.38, 8.06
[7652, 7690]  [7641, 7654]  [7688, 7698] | 1.05 Ang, 8.51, 8.23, 8.43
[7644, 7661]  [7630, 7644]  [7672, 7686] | -0.15 Ang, 8.42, 8.51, 8.45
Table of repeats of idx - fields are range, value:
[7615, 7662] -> 8.11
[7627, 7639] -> 8.126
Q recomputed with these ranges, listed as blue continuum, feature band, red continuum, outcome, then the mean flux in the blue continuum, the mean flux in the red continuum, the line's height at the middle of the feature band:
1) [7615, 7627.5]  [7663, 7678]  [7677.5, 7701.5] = 0.09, 8.95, 8.47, 8.6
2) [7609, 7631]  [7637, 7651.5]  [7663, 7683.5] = 0.01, 8.94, 8.09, 8.56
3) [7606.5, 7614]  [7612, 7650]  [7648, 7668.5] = 0.03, 9.29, 8.48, 8.94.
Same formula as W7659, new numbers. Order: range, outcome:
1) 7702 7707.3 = 7.35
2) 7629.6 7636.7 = 8.45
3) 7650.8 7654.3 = 8.69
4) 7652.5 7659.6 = 8.46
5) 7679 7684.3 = 8.47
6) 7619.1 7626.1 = 9.02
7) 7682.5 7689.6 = 8.33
